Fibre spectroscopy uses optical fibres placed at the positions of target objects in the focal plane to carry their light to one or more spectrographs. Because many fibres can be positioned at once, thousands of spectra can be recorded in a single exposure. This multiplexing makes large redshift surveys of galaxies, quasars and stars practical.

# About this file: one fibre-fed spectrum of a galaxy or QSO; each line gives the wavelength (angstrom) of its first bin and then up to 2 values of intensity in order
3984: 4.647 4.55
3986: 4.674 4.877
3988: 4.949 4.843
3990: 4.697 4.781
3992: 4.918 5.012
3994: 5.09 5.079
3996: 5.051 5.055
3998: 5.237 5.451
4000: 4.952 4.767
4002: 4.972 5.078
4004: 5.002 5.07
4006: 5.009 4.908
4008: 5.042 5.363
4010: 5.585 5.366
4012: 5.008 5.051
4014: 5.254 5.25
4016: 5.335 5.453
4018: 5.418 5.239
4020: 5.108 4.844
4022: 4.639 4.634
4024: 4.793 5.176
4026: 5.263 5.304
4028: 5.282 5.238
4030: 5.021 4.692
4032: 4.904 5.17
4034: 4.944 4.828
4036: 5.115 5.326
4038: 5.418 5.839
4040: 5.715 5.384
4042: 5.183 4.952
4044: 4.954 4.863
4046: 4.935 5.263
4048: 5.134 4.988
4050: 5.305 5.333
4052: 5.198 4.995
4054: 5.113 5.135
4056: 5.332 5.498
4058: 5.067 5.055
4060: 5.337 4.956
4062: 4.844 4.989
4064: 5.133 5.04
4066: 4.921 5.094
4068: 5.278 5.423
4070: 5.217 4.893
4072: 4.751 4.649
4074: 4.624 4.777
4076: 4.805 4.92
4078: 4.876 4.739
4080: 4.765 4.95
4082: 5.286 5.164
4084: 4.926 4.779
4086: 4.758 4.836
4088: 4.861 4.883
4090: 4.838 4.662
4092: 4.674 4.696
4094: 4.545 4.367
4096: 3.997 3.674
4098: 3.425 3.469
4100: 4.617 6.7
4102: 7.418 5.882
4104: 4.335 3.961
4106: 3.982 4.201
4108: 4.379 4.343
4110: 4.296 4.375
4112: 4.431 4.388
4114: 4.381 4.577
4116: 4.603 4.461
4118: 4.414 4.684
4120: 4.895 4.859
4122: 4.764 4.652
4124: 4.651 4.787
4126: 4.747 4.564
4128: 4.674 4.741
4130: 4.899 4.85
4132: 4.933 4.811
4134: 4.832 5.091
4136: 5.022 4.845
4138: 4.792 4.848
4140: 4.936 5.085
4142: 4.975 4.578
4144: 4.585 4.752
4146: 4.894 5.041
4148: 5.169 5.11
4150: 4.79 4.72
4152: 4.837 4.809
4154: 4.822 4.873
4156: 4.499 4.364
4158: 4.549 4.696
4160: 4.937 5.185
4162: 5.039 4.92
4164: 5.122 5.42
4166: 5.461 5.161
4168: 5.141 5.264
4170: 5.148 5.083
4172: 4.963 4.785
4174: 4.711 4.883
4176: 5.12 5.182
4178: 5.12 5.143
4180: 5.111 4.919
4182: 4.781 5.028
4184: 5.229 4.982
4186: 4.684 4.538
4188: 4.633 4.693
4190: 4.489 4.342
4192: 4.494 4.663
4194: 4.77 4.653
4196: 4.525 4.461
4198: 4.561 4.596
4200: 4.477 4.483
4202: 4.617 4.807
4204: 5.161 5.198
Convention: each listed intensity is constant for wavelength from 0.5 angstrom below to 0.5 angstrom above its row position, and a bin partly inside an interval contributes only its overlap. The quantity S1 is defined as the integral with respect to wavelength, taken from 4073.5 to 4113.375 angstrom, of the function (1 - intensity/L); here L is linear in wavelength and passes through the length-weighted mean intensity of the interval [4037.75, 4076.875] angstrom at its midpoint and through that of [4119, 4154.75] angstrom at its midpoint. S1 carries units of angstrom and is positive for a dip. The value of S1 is 2.4 angstrom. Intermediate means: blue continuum 5.11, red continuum 4.84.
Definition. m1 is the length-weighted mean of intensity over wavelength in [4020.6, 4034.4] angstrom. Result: 4.99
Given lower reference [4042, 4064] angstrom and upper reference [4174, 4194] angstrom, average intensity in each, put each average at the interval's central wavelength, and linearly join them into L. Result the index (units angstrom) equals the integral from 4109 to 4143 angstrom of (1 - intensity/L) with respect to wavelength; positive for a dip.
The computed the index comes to 1.7 angstrom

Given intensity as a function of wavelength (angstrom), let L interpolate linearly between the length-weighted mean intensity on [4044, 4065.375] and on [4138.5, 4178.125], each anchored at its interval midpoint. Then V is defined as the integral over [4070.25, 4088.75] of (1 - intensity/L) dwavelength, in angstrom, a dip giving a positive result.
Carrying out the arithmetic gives 0.8 angstrom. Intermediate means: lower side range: 5.12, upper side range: 4.94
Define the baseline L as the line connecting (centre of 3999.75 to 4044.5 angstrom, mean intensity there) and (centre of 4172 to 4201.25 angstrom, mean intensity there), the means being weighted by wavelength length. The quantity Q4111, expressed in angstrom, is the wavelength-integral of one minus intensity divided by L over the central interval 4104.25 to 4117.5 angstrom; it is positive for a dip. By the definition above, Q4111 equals 1.60 angstrom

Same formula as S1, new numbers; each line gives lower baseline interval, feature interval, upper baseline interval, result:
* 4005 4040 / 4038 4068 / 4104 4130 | -1.32 angstrom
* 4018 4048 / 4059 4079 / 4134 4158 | 0.21 angstrom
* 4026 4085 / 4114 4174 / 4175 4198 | 0.40 angstrom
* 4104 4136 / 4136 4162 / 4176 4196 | -0.82 angstrom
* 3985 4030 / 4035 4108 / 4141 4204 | 0.42 angstrom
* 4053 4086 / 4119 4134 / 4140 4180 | 0.60 angstrom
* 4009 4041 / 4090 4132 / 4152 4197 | 3.25 angstrom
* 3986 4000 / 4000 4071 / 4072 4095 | -3.29 angstrom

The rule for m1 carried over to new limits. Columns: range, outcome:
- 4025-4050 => 5.16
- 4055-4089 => 4.99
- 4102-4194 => 4.81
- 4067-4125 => 4.72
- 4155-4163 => 4.77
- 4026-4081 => 5.08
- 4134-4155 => 4.88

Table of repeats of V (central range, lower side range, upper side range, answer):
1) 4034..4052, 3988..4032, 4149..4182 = -0.5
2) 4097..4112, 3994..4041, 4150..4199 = 1.1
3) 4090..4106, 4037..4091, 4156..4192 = 1.1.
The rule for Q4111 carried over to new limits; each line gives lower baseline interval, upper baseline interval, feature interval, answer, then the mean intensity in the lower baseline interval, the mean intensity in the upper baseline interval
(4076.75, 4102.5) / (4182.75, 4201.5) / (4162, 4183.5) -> -1.8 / 4.8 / 4.64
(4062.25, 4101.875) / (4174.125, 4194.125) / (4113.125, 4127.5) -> 0.6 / 4.82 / 4.84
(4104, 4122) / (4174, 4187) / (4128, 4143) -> -0.9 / 4.43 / 4.99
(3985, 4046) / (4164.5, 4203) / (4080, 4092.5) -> 0.3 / 5.08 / 4.85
